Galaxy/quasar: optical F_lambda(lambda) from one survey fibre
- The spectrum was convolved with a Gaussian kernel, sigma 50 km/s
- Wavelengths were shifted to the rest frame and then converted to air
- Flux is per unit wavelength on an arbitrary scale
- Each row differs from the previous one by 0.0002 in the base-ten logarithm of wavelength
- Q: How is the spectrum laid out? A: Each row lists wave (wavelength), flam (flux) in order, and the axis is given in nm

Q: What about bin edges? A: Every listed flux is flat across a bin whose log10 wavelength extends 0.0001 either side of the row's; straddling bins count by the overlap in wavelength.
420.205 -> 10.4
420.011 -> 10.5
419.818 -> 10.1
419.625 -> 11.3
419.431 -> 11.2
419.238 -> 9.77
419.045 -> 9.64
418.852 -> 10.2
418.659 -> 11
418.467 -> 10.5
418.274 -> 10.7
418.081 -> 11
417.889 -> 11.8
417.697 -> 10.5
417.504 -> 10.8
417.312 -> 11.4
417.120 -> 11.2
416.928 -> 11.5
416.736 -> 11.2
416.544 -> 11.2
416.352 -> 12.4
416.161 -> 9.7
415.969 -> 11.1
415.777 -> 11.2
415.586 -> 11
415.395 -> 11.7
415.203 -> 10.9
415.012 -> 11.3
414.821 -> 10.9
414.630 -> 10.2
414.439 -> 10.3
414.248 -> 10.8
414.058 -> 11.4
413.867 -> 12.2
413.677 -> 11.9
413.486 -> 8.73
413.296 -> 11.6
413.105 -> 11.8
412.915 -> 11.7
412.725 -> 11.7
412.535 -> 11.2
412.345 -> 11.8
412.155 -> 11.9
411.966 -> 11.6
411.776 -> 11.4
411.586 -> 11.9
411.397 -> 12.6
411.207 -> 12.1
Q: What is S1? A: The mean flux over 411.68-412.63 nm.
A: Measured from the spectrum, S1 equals 11.6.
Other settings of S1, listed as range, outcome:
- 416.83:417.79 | 11.1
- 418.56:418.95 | 10.6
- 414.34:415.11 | 10.7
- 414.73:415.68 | 11.2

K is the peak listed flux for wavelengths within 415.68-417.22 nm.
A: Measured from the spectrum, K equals 12.4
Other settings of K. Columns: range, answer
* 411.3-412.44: 12.6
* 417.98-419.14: 11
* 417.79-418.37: 11.8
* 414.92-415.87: 11.7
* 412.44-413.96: 12.2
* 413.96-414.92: 11.4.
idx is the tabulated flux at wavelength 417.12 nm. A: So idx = 11.2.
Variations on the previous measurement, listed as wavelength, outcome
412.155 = 11.9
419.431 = 11.2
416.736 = 11.2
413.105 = 11.8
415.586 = 11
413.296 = 11.6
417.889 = 11.8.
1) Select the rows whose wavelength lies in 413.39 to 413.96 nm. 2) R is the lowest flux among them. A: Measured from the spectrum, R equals 8.73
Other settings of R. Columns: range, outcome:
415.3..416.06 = 11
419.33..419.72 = 11.2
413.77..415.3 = 10.2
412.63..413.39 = 11.6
